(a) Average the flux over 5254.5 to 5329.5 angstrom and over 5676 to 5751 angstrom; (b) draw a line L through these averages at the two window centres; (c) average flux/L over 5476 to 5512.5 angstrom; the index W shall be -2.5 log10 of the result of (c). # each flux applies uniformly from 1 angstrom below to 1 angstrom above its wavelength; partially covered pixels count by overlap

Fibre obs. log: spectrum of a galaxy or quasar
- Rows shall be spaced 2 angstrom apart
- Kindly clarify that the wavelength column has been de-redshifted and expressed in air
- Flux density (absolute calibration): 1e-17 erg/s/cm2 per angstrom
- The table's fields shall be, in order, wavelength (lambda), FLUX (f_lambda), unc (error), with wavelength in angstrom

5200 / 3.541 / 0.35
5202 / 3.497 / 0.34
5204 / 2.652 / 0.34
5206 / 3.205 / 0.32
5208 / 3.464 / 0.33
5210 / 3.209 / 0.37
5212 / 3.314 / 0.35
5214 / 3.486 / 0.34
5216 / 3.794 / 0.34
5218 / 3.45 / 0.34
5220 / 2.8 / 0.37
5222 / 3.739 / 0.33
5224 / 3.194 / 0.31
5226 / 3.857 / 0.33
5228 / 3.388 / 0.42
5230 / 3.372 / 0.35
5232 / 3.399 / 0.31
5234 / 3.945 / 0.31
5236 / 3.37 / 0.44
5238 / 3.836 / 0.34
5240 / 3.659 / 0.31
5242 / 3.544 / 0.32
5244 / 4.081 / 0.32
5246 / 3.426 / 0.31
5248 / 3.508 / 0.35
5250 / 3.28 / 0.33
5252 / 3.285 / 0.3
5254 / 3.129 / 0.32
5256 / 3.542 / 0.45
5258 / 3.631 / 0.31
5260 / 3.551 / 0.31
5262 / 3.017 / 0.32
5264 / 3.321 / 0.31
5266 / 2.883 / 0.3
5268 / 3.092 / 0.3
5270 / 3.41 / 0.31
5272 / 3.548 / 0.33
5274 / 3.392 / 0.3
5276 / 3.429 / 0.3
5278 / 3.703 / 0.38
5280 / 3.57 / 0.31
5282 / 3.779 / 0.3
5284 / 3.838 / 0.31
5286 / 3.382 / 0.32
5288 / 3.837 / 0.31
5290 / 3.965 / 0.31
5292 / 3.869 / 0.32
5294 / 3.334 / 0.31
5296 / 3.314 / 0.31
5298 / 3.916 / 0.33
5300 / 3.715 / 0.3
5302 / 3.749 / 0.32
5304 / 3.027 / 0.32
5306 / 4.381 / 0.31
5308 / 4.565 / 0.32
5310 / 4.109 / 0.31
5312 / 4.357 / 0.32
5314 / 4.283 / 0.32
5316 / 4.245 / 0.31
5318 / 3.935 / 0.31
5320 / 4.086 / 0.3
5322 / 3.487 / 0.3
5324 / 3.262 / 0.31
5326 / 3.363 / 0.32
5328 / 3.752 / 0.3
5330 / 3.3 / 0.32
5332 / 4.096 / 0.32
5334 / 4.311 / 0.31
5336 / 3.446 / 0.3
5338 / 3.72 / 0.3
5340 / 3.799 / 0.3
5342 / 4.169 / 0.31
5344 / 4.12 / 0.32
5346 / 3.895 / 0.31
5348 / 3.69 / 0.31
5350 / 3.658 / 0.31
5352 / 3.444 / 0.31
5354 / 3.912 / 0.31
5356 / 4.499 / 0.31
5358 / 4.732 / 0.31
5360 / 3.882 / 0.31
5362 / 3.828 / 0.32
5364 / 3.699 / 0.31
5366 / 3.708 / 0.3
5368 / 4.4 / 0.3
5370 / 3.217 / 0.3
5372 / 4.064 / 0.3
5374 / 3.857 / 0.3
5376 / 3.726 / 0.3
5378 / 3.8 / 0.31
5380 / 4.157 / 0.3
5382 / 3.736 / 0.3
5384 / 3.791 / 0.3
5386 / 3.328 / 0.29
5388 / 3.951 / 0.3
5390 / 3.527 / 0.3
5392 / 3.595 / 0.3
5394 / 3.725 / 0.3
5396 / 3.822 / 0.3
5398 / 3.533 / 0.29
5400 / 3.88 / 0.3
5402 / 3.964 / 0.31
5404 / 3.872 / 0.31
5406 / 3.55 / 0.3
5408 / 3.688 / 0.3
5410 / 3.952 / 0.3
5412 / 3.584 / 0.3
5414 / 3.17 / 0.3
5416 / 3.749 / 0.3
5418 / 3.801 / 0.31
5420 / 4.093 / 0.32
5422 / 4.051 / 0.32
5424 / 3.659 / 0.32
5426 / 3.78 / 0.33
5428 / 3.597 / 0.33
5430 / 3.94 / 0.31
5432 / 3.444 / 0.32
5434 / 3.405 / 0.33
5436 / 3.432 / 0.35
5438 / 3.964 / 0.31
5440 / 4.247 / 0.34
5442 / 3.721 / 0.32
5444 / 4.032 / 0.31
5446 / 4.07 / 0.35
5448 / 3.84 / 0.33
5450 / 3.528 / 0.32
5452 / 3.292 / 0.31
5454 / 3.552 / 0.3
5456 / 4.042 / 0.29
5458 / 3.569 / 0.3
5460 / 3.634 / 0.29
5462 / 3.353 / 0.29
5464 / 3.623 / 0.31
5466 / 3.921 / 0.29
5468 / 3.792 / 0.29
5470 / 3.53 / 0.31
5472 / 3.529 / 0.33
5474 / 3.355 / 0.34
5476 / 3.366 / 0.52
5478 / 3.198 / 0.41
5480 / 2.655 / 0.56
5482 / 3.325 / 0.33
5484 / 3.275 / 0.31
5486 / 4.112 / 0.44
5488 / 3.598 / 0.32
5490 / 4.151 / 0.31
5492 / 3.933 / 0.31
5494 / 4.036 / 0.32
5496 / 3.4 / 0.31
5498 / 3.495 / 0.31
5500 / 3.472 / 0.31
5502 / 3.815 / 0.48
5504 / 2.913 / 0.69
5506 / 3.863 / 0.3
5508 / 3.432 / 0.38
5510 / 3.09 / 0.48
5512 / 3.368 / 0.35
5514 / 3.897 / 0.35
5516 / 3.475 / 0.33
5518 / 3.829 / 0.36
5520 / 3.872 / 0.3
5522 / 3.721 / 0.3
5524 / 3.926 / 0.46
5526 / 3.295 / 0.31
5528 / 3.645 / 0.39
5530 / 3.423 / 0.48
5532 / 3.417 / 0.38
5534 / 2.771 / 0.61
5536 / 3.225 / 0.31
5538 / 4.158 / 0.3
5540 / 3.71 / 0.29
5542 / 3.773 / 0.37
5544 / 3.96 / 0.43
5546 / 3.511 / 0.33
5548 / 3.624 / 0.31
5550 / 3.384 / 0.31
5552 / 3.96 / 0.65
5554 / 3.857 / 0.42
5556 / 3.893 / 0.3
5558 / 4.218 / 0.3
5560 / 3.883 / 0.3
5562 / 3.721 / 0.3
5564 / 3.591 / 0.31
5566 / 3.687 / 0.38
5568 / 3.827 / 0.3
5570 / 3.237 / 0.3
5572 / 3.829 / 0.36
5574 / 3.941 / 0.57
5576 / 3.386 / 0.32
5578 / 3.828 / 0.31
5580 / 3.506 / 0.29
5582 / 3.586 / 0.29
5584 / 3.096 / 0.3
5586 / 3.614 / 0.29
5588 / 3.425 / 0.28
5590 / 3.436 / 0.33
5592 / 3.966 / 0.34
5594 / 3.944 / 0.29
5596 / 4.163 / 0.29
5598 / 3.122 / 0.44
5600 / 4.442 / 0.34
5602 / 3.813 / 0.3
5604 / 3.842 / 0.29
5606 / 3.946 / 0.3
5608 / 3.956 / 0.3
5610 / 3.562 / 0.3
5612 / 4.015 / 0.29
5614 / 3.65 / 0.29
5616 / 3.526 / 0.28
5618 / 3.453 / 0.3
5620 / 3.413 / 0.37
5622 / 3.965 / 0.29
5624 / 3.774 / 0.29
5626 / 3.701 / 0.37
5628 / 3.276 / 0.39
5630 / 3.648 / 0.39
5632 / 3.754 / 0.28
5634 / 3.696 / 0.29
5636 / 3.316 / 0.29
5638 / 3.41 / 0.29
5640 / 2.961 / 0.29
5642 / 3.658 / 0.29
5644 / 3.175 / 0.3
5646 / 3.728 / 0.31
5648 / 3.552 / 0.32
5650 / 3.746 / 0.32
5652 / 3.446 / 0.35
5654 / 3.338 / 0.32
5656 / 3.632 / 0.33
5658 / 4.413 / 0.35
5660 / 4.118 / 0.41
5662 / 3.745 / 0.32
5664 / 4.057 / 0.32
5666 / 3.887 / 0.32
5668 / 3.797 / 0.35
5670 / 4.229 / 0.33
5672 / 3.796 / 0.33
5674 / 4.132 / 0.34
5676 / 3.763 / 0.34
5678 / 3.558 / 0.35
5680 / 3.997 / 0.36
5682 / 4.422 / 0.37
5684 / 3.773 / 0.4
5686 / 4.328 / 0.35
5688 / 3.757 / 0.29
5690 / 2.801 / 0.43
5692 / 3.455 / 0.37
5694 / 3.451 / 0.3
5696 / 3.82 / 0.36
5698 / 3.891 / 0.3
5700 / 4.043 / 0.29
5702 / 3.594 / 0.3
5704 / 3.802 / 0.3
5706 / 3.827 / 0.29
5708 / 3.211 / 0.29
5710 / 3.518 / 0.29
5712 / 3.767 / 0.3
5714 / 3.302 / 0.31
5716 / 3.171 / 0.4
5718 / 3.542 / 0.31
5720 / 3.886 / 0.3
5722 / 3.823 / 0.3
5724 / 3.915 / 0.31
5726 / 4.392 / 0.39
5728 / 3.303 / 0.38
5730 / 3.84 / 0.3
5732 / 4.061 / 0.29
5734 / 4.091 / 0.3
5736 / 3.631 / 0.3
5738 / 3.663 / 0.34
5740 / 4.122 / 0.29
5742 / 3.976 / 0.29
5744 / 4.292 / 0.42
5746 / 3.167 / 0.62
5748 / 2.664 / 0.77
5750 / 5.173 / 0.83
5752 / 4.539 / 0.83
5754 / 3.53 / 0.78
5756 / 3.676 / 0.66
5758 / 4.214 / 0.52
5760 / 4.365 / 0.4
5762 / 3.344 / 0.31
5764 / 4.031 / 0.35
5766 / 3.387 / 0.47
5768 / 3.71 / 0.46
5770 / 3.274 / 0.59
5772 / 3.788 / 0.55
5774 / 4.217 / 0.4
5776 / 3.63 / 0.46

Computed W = 0.06 mag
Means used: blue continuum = 3.66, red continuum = 3.76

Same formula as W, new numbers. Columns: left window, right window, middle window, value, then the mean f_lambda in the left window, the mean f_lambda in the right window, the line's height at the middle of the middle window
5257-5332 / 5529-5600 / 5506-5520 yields 0.028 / 3.67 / 3.66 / 3.66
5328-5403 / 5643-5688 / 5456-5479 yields 0.083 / 3.84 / 3.84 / 3.84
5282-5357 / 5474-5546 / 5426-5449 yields -0.037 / 3.83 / 3.56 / 3.66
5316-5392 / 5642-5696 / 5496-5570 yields 0.050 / 3.82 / 3.77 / 3.79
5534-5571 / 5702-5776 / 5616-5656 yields 0.063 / 3.71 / 3.78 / 3.74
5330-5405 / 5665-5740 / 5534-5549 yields 0.046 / 3.85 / 3.77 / 3.81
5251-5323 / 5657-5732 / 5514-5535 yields 0.054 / 3.66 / 3.79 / 3.74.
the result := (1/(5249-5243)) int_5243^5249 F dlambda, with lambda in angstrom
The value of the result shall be 3.67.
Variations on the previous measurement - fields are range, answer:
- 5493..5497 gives 3.72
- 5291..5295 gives 3.6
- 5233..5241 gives 3.7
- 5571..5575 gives 3.88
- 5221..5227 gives 3.6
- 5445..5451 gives 3.81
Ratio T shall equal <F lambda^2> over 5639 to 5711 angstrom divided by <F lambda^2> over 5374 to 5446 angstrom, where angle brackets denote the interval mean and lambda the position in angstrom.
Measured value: 1.09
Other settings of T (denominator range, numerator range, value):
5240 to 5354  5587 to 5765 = 1.17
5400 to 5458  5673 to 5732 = 1.10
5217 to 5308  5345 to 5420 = 1.12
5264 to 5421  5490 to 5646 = 1.05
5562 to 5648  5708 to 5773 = 1.09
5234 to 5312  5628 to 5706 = 1.20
